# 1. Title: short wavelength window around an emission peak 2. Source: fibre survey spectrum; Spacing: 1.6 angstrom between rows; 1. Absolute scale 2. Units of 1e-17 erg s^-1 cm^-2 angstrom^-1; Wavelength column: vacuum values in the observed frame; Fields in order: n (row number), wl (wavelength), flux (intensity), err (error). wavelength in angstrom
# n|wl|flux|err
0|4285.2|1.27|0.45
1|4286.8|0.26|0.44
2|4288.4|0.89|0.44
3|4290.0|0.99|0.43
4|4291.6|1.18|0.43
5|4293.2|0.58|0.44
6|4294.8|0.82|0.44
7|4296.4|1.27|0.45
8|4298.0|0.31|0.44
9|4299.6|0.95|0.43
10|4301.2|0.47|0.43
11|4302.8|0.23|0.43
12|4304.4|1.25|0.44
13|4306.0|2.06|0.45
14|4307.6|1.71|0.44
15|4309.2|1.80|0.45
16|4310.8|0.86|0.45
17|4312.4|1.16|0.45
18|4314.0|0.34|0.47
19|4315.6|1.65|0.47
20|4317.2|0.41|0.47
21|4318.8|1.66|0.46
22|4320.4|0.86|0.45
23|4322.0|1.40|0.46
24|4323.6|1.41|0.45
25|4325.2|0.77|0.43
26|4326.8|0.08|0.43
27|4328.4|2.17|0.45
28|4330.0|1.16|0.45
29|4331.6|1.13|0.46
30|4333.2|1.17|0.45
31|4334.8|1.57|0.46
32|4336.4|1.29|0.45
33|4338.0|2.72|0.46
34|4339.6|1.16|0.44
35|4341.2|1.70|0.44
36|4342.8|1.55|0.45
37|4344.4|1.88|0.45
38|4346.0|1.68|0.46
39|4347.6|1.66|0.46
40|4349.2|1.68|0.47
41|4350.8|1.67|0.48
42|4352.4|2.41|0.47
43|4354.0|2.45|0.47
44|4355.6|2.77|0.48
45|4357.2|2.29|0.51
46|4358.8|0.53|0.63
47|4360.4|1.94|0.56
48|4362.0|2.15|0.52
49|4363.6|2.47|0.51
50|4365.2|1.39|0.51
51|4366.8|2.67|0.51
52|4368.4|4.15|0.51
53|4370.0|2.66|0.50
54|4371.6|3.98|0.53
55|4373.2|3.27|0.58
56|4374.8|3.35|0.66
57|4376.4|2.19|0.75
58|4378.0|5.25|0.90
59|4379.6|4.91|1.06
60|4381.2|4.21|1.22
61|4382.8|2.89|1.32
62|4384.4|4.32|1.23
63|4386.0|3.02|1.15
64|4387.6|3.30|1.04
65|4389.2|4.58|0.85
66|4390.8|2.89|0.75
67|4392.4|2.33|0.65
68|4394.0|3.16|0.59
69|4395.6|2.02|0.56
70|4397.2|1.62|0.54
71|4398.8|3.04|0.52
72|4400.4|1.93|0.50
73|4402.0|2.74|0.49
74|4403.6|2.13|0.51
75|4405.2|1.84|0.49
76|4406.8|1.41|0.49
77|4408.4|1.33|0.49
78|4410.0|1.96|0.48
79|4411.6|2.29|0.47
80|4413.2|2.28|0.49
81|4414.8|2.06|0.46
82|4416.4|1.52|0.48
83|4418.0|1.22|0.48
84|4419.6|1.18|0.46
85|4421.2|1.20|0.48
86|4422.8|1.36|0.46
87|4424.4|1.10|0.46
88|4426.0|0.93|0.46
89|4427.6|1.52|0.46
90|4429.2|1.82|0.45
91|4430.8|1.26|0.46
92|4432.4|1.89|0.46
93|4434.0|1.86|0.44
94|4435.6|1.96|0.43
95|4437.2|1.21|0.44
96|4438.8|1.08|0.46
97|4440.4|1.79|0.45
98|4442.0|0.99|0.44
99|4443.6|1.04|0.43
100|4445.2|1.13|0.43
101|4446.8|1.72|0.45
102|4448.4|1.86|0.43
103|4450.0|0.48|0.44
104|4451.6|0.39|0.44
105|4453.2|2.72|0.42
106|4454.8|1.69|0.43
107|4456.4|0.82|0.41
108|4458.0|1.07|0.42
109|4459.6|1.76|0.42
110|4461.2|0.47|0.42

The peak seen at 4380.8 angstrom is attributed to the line C IV 1549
